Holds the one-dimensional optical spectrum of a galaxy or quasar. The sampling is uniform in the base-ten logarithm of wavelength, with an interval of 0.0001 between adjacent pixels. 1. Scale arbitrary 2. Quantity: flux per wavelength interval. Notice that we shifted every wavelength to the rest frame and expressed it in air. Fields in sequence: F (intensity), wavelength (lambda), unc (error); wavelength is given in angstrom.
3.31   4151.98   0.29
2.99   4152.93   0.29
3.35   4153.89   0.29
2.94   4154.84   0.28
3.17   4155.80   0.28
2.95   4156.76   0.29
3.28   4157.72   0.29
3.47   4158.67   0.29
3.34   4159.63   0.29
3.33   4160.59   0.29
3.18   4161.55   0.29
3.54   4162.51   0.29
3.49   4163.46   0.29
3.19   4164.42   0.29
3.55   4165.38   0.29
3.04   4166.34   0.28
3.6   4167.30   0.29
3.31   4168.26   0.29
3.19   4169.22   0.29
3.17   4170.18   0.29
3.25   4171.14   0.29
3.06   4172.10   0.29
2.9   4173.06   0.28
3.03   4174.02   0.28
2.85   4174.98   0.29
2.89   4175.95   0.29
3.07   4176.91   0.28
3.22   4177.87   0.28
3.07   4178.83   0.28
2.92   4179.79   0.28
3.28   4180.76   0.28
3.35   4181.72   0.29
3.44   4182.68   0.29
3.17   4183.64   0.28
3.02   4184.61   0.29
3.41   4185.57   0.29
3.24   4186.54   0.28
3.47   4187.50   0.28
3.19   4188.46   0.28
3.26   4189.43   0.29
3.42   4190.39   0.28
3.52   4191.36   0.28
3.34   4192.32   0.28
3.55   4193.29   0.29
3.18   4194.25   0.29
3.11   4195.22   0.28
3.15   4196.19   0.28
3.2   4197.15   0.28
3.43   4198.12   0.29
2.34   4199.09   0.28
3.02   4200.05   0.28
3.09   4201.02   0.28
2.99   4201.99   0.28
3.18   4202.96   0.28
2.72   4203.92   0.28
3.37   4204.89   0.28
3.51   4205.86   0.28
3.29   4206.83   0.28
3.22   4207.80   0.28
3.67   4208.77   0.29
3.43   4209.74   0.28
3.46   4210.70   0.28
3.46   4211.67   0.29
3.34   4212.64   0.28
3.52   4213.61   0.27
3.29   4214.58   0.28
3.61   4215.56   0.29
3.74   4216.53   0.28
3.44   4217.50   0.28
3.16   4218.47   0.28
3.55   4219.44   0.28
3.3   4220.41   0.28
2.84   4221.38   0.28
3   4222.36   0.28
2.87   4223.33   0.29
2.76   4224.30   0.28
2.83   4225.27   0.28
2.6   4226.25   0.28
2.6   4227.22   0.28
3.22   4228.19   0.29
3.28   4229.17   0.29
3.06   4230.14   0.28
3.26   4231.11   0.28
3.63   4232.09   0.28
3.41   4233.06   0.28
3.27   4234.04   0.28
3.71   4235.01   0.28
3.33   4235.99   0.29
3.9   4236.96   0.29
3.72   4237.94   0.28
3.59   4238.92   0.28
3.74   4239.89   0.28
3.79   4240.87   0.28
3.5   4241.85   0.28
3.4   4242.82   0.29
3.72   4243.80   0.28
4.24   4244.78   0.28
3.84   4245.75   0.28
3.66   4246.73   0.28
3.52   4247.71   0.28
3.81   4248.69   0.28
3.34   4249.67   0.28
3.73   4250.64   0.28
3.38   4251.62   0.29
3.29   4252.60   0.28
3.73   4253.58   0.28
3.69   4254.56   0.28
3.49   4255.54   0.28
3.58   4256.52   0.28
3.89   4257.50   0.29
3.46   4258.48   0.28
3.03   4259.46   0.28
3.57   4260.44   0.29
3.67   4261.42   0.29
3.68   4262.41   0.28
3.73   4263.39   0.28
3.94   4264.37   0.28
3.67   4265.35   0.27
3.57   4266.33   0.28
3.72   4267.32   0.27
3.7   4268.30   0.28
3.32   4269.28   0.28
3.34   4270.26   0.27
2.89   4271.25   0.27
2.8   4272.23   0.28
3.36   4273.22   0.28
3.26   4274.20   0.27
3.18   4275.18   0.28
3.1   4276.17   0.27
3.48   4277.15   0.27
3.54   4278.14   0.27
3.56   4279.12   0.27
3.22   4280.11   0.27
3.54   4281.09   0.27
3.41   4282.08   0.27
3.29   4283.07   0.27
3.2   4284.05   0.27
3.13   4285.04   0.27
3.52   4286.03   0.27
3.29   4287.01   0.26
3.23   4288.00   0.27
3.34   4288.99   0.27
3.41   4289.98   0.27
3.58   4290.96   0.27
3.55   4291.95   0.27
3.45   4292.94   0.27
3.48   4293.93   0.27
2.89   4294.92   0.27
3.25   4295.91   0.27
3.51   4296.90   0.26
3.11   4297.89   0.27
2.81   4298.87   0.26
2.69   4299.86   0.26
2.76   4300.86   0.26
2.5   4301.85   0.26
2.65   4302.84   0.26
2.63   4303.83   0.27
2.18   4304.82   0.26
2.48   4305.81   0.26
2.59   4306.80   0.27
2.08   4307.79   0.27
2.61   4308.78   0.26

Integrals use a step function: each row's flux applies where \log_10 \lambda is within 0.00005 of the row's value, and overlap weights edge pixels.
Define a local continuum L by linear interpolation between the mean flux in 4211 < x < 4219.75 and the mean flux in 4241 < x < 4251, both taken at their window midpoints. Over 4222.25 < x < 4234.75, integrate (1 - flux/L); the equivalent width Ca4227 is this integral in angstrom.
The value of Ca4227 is 1.7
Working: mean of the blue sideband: 3.45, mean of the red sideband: 3.68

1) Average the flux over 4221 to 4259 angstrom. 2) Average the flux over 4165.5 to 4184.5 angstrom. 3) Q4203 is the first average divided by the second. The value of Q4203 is 1.1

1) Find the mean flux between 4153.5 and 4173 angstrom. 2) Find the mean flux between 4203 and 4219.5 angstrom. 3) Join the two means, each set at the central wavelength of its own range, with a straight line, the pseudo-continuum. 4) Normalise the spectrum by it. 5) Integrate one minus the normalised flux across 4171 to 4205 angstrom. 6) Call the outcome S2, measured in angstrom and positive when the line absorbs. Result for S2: 1.8 angstrom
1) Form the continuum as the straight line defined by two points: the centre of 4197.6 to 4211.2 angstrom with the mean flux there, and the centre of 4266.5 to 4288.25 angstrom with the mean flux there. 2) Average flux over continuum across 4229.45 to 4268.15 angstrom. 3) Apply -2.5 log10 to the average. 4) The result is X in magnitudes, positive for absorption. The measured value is -0.10 mag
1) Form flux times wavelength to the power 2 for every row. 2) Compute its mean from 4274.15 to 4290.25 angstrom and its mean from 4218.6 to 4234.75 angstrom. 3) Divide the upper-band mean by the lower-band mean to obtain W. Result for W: 1.1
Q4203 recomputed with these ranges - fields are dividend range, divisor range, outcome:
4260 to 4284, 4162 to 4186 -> 1.07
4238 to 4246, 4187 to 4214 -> 1.14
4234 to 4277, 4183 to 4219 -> 1.08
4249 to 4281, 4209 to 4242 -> 1.04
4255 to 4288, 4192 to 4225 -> 1.06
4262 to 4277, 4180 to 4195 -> 1.03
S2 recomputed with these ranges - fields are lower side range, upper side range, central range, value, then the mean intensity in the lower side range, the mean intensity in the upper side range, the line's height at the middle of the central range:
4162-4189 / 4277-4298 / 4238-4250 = -1.4 angstrom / 3.21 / 3.36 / 3.3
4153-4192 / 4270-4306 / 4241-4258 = -2.5 angstrom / 3.23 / 3.16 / 3.18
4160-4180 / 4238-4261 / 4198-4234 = 2.4 angstrom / 3.19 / 3.61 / 3.43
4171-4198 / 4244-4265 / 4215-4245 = 1.2 angstrom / 3.2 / 3.63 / 3.48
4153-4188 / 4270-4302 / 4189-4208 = 0.1 angstrom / 3.21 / 3.24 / 3.22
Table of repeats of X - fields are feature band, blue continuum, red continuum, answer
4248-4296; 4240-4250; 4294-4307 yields -0.06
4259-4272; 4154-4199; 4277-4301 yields -0.07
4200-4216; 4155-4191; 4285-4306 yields -0.04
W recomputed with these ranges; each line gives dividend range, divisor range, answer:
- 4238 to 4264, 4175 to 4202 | 1.17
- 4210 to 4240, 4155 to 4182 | 1.06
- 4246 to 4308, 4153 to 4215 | 1.07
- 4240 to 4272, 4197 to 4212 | 1.14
